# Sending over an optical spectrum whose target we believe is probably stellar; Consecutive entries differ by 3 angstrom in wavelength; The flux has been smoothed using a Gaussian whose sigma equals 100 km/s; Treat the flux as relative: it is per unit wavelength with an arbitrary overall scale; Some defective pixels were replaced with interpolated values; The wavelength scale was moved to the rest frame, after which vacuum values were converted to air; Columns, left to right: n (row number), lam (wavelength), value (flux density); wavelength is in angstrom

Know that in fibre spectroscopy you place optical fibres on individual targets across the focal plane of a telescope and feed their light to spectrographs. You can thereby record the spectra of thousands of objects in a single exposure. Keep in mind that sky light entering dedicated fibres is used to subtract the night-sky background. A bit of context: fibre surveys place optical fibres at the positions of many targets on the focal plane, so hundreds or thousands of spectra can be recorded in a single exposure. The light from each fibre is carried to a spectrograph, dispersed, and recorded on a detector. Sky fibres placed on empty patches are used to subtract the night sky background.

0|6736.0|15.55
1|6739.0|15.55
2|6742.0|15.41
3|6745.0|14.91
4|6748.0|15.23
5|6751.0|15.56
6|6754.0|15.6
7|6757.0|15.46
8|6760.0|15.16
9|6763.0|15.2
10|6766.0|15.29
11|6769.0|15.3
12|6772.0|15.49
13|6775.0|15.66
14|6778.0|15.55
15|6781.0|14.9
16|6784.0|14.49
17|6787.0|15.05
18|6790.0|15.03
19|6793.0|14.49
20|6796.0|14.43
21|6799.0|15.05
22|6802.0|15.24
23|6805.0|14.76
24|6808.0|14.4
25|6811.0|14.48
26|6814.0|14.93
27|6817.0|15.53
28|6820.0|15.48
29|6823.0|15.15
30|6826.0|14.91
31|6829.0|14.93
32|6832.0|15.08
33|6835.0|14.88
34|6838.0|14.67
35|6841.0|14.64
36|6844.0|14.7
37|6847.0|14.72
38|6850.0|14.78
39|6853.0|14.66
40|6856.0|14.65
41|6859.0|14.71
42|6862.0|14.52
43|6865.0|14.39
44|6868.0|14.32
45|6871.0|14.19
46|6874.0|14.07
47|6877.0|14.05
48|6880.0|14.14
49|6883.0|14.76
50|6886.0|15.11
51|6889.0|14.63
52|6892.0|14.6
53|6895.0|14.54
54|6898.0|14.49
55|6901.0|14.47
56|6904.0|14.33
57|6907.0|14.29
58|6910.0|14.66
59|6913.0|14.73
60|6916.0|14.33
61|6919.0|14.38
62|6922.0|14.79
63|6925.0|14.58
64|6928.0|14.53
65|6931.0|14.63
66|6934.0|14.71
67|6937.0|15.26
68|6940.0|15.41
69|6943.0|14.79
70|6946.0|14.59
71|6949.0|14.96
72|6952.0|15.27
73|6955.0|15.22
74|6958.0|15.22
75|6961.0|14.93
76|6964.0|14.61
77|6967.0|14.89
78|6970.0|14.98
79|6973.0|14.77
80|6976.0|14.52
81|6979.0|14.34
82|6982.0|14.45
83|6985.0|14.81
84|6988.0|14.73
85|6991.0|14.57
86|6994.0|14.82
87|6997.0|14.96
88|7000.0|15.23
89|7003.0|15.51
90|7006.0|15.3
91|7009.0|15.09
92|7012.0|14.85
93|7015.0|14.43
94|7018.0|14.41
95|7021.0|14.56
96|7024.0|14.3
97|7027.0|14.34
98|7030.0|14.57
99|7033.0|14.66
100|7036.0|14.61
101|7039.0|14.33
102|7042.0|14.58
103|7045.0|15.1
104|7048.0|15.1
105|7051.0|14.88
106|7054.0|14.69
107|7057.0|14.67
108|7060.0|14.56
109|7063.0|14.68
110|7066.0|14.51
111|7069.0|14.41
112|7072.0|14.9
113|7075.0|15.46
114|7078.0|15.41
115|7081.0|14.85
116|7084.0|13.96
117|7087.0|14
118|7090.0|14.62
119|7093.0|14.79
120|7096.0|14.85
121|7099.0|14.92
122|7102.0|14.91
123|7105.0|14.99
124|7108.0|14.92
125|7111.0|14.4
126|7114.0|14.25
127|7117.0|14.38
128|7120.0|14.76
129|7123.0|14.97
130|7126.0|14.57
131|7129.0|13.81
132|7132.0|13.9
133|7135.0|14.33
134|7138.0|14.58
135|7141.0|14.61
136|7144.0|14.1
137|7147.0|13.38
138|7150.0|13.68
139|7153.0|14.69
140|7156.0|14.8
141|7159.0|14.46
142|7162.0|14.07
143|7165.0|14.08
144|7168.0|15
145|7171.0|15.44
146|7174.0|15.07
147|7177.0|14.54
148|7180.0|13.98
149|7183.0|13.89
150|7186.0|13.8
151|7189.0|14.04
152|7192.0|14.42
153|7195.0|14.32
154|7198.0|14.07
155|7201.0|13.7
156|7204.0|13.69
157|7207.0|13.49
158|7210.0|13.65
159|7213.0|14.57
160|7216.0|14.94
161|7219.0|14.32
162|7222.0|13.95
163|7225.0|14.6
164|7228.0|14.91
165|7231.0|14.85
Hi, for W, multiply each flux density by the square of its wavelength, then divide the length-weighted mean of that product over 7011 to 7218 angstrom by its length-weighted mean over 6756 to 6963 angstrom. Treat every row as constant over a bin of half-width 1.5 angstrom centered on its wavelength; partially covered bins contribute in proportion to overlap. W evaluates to 1.1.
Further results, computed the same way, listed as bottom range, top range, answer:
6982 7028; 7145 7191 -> 1.01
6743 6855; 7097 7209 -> 1.06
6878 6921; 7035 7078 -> 1.06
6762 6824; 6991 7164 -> 1.06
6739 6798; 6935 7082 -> 1.05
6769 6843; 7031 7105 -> 1.06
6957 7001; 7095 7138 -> 1.02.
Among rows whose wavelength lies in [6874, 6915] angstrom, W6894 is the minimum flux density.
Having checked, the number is 14.05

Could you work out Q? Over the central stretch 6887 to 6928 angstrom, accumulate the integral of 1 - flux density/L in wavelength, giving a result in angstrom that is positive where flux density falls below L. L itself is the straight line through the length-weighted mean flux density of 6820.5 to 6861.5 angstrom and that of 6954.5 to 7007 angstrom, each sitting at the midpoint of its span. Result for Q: 0.9 angstrom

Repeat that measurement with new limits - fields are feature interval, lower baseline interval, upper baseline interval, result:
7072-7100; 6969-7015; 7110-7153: -0.6 angstrom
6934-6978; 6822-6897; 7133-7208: -1.3 angstrom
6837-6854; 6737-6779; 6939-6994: 0.5 angstrom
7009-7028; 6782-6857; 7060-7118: 0.3 angstrom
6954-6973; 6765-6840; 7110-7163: -0.4 angstrom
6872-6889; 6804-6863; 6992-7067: 0.4 angstrom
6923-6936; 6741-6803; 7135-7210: 0.1 angstrom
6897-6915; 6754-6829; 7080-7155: 0.4 angstrom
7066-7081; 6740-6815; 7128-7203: -0.5 angstrom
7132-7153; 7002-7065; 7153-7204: 0.4 angstrom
